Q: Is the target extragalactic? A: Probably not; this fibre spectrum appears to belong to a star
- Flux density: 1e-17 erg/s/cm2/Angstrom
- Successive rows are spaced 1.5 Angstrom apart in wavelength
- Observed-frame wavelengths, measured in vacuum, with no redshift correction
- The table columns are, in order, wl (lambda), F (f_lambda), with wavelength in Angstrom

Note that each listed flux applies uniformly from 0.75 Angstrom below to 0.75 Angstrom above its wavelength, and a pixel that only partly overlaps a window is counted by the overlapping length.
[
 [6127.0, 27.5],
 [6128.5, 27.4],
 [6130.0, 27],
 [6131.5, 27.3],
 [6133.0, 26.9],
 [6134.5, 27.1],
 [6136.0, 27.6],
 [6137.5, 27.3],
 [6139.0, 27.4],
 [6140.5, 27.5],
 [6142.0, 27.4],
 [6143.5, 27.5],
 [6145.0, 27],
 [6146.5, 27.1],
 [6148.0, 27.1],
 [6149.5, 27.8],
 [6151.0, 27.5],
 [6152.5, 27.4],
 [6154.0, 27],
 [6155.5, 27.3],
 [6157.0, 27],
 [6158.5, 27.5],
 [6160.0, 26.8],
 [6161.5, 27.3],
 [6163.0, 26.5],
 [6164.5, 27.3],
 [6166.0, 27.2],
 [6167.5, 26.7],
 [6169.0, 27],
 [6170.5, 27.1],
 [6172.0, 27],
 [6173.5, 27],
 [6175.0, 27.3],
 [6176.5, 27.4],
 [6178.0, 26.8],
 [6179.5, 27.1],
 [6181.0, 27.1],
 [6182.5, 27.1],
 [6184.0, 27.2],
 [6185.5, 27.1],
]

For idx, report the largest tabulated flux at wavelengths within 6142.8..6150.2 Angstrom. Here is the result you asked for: 27.8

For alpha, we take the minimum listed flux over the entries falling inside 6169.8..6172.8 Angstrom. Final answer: 27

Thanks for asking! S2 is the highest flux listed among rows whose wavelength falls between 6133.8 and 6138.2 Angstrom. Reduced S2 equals 27.6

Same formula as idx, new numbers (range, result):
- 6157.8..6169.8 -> 27.5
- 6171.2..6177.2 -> 27.4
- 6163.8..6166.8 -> 27.3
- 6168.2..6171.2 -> 27.1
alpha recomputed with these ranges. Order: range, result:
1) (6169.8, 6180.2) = 26.8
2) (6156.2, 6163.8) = 26.5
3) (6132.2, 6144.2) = 26.9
